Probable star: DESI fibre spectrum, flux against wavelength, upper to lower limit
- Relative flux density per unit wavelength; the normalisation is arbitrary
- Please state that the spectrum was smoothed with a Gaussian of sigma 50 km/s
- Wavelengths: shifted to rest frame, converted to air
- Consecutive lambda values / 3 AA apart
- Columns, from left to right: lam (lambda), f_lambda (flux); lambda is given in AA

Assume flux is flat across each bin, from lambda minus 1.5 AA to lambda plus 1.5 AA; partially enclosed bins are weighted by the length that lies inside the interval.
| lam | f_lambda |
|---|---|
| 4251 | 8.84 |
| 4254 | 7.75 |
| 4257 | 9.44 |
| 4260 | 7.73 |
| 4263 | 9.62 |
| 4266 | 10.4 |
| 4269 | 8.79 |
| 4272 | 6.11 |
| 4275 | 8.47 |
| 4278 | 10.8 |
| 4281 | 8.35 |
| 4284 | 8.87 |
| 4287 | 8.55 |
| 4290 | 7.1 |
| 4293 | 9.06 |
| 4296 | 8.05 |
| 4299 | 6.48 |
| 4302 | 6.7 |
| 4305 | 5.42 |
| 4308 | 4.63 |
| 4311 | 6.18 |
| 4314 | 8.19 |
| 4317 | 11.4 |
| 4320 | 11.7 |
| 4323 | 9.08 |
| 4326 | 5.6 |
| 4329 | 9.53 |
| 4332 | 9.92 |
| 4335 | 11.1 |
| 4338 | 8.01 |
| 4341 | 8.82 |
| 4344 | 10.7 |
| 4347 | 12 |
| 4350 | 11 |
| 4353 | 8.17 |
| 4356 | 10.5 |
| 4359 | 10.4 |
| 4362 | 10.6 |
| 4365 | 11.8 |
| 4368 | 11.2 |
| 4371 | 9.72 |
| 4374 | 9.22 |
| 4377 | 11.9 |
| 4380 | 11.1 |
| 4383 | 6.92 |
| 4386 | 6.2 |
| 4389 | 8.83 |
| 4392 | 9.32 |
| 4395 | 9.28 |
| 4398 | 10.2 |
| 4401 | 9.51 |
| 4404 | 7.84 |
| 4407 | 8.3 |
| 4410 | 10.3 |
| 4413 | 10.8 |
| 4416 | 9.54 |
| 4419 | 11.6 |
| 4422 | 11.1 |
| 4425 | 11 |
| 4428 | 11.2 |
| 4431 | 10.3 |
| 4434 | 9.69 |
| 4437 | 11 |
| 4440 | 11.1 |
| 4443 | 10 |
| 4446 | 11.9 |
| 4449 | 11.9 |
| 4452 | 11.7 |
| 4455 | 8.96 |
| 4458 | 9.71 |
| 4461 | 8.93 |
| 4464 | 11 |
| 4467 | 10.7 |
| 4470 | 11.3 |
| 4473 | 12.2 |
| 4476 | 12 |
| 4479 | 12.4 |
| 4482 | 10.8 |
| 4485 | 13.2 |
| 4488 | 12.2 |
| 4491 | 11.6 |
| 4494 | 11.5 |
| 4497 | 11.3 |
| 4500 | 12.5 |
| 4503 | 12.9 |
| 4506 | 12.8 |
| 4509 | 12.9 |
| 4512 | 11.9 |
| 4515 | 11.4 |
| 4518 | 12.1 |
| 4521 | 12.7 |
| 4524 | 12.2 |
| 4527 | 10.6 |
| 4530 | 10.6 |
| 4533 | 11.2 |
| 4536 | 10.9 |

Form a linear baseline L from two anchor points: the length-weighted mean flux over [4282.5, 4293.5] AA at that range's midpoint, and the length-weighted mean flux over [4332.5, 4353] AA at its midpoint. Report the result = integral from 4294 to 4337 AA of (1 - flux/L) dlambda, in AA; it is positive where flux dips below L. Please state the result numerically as 5.2 AA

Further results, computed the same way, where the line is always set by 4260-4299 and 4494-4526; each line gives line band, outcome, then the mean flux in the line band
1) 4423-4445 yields 0.7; 10.7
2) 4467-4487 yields -0.4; 11.9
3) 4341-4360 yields -1.3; 10.3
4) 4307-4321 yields 1.1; 8.44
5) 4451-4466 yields 1.8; 10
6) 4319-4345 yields 0.2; 9.31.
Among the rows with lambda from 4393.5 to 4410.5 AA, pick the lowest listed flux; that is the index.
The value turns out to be 7.84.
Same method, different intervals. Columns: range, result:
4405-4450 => 8.3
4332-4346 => 8.01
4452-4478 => 8.93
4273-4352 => 4.63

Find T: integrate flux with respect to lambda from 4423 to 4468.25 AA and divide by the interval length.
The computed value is 10.6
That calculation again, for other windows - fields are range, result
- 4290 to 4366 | 8.95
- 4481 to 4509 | 12.2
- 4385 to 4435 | 9.74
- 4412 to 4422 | 10.7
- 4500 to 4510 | 12.8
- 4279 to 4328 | 7.88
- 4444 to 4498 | 11.3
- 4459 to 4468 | 10.2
